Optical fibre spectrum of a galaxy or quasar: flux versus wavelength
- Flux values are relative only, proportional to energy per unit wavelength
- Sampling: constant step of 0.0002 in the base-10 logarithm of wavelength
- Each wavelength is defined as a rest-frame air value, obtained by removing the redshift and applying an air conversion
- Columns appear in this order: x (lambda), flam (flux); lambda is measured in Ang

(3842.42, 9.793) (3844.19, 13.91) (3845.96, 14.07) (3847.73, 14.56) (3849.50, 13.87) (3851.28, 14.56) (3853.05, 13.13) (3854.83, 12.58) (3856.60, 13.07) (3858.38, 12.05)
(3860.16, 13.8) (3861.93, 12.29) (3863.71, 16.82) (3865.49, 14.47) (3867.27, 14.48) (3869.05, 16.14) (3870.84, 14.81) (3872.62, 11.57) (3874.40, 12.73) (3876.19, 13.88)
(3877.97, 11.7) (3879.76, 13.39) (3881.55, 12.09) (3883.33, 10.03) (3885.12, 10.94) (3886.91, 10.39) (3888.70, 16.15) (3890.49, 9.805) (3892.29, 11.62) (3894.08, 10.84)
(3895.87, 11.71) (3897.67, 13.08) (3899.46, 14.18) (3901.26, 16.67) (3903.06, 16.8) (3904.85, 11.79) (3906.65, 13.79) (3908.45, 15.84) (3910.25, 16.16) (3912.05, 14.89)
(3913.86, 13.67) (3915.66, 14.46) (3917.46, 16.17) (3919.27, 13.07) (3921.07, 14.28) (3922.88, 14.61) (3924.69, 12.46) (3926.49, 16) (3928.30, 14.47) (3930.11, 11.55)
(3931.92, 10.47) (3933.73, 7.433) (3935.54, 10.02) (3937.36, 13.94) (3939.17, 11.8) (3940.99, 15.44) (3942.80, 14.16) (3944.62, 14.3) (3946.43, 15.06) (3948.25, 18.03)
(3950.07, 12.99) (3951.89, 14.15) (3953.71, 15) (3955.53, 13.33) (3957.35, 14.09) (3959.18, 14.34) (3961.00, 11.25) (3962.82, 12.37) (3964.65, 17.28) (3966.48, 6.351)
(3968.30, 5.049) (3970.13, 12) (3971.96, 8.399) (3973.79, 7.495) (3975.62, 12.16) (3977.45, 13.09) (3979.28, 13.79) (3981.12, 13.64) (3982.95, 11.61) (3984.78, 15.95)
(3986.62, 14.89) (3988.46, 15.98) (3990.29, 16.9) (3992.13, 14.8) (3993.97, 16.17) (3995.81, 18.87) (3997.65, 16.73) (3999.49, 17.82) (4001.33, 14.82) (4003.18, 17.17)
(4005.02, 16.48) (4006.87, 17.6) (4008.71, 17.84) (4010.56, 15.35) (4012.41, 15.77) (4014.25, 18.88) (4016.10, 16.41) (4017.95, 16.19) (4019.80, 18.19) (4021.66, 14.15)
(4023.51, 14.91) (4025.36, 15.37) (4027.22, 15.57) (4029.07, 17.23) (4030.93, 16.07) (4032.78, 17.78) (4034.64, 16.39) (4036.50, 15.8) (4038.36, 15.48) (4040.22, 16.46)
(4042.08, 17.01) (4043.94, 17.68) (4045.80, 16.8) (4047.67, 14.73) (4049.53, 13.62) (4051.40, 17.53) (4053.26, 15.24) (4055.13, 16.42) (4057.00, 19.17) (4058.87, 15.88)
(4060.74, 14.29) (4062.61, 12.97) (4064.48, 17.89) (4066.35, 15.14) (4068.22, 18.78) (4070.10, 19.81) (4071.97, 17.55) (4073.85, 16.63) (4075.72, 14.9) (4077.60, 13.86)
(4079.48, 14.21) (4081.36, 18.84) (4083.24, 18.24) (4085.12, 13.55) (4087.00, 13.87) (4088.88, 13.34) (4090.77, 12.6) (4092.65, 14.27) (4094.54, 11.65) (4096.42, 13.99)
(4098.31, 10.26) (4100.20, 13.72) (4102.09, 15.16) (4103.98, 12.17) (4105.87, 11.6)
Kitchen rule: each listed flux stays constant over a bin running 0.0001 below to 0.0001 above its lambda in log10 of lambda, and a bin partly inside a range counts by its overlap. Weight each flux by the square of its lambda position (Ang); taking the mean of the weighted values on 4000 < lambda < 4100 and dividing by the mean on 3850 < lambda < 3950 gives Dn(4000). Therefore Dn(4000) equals 1.27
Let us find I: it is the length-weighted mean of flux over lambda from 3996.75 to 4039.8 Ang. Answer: 16.4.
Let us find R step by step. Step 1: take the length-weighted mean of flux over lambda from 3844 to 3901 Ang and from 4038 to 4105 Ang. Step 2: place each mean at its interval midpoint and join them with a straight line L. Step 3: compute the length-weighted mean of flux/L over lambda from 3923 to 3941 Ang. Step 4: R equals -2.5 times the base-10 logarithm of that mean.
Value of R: 0.124 mag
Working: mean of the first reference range 13.1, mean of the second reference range 15.4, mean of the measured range 12.3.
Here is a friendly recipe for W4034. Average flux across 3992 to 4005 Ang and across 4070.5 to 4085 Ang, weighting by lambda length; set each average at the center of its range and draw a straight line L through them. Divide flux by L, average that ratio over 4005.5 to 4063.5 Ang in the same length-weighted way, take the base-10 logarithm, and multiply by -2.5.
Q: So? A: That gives 0.02 mag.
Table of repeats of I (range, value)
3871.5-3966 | 13.4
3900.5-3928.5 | 14.7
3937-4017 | 14.3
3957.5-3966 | 13.4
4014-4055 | 16.2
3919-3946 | 13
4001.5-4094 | 16.1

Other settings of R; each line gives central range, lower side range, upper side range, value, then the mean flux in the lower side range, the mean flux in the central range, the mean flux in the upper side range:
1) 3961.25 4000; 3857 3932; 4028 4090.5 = 0.12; 13.5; 13.3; 16.1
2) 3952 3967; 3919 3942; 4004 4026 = 0.06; 12.7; 13.2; 16.4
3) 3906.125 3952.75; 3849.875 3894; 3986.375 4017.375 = 0.06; 13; 13.8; 16.7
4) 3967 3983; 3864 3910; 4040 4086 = 0.36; 13.2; 10.7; 16.3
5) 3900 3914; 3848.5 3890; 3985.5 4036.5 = -0.07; 13.2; 15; 16.4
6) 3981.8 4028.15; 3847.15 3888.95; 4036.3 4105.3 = -0.10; 13.3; 16.2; 15.4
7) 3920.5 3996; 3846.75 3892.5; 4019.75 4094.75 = 0.10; 13.1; 13.2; 15.9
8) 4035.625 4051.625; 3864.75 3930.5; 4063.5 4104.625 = -0.10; 13.5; 16.1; 15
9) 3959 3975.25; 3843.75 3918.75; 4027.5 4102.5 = 0.36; 13.5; 10.4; 15.6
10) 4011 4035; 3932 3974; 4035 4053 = -0.08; 12.4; 16.4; 16.1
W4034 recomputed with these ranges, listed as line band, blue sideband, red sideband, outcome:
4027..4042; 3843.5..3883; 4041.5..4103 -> -0.09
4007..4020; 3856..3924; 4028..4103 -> -0.13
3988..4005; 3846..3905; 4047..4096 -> -0.13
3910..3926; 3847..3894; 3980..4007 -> -0.02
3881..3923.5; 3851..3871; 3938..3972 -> 0.01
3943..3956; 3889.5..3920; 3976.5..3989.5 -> -0.05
